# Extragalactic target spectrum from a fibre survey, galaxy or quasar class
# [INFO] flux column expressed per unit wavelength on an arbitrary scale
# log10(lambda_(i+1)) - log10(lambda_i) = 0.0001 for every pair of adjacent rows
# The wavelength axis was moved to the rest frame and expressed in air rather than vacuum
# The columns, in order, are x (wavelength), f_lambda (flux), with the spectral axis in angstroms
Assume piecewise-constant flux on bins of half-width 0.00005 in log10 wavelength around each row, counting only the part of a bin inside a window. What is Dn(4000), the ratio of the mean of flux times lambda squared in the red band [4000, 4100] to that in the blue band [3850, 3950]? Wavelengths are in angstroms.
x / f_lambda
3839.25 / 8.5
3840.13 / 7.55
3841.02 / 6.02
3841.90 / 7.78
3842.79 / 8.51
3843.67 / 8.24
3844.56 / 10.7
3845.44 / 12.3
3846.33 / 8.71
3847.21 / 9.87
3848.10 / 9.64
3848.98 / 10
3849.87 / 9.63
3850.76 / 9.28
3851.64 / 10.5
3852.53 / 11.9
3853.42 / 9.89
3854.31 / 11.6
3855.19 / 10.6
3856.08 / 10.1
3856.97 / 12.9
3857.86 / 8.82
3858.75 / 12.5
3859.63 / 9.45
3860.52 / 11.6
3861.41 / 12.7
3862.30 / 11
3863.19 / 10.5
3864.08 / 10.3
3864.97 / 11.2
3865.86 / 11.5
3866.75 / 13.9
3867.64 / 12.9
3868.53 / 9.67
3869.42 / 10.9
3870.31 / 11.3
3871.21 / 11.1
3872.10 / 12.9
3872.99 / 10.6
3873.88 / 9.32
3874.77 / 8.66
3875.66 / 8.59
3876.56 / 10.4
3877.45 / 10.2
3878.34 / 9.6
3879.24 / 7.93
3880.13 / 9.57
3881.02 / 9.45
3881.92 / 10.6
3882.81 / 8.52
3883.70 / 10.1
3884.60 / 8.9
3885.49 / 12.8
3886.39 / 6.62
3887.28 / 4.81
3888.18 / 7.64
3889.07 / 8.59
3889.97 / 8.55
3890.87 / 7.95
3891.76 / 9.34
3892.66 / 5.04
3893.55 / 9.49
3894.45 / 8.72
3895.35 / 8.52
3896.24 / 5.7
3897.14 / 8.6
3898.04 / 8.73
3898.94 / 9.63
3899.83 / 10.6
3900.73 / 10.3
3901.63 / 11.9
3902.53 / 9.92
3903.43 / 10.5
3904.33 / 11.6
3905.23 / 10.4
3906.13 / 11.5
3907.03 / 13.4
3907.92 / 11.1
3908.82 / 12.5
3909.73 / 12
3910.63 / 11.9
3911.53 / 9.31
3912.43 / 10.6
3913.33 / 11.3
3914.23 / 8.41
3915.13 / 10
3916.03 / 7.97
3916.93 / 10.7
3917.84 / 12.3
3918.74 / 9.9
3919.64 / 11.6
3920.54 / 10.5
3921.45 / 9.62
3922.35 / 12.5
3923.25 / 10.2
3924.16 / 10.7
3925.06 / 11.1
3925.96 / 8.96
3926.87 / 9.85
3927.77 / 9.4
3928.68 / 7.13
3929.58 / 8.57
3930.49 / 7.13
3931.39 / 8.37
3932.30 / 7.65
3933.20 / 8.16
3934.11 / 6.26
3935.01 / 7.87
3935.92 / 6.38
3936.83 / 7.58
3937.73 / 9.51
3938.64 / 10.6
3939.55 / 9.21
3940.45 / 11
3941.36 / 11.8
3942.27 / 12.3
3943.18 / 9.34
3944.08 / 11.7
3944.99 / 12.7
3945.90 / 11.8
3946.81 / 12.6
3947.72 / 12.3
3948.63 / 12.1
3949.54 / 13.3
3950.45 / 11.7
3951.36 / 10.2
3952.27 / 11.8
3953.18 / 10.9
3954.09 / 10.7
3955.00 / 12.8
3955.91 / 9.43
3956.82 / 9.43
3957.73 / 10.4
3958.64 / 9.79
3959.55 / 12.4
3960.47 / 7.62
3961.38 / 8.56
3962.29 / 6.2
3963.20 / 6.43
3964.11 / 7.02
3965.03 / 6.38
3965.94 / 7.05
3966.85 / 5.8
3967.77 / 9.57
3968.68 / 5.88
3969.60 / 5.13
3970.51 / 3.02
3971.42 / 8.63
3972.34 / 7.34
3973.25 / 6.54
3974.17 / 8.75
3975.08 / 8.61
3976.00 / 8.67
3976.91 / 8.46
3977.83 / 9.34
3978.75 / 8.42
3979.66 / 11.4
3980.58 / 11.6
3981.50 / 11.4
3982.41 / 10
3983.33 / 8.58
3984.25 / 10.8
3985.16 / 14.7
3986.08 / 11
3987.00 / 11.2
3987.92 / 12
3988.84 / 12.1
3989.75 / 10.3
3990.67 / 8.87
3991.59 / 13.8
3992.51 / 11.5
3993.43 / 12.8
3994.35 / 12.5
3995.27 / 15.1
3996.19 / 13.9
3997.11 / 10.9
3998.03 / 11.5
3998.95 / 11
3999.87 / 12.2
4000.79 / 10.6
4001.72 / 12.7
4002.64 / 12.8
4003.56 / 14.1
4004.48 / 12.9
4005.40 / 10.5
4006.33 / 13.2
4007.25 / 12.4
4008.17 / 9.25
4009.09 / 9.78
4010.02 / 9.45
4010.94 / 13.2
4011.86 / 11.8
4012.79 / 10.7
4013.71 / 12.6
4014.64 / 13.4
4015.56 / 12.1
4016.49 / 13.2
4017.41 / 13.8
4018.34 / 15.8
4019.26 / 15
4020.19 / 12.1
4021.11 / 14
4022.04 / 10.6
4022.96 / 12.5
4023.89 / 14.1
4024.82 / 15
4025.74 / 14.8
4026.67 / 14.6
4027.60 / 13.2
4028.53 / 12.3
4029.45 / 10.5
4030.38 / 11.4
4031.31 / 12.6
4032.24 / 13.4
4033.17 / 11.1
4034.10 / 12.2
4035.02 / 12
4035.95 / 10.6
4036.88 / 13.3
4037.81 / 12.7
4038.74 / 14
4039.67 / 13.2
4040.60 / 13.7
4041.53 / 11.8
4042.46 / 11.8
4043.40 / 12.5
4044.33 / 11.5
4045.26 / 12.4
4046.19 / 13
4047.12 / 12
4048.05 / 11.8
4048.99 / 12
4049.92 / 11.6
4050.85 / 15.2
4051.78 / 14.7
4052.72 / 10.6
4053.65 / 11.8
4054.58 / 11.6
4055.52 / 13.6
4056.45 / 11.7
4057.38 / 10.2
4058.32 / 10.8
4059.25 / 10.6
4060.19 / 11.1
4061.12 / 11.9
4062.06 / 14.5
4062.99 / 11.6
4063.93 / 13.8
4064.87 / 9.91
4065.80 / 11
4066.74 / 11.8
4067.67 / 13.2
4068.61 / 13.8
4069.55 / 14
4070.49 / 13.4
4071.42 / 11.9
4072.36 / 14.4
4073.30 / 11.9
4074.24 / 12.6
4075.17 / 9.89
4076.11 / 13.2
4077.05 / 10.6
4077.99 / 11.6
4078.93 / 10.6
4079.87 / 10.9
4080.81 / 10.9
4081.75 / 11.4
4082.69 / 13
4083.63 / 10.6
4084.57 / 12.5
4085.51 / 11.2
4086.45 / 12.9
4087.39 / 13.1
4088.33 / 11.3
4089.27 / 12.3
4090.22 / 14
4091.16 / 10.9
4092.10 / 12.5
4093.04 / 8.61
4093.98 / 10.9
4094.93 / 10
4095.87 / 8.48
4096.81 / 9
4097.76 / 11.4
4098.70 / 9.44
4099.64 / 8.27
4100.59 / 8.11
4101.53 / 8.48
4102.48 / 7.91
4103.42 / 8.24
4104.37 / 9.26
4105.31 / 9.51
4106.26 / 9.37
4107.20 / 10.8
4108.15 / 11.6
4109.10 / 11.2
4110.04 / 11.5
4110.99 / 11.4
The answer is 1.29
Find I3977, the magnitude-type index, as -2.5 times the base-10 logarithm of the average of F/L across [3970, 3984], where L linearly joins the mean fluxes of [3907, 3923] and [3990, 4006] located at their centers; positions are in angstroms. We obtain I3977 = 0.33 mag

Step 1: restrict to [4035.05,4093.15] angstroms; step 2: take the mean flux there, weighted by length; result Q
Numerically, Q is 12.1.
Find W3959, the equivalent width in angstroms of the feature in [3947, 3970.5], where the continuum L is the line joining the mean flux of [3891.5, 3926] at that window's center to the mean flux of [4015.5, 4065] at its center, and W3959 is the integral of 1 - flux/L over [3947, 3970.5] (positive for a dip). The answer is 3.9 angstroms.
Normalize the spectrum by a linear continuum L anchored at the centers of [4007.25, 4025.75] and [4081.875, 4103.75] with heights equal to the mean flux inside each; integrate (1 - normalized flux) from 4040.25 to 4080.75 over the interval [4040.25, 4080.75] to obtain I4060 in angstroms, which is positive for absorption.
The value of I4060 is -2.4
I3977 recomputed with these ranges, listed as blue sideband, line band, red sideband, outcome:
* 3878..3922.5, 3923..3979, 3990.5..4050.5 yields 0.18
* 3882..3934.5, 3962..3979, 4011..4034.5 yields 0.50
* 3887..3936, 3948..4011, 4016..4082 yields 0.07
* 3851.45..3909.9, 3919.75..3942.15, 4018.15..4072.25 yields 0.17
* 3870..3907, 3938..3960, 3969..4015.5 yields -0.10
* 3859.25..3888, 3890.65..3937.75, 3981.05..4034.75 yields 0.13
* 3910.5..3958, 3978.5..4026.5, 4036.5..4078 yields -0.07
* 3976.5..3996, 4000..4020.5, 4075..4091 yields -0.09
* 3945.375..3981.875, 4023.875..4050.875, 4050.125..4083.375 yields -0.12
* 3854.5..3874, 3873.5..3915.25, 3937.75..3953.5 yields 0.18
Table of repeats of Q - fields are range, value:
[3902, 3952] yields 10.3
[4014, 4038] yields 12.9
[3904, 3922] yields 10.8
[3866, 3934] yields 9.79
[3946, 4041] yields 11.1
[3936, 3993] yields 9.82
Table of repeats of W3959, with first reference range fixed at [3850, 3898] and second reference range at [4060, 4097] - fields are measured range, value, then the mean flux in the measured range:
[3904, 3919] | -0.97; 10.9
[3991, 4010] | -1.75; 12.1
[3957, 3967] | 2.45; 8.08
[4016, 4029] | -2.72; 13.6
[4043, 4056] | -1.03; 12.5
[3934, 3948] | 0.34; 10.3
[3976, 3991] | 0.44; 10.6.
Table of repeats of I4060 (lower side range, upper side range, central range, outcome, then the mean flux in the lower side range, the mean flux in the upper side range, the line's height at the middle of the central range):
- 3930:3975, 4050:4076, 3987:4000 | -2.12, 9.16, 12.3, 10.3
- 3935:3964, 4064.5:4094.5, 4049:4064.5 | -0.74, 10.3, 11.9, 11.6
